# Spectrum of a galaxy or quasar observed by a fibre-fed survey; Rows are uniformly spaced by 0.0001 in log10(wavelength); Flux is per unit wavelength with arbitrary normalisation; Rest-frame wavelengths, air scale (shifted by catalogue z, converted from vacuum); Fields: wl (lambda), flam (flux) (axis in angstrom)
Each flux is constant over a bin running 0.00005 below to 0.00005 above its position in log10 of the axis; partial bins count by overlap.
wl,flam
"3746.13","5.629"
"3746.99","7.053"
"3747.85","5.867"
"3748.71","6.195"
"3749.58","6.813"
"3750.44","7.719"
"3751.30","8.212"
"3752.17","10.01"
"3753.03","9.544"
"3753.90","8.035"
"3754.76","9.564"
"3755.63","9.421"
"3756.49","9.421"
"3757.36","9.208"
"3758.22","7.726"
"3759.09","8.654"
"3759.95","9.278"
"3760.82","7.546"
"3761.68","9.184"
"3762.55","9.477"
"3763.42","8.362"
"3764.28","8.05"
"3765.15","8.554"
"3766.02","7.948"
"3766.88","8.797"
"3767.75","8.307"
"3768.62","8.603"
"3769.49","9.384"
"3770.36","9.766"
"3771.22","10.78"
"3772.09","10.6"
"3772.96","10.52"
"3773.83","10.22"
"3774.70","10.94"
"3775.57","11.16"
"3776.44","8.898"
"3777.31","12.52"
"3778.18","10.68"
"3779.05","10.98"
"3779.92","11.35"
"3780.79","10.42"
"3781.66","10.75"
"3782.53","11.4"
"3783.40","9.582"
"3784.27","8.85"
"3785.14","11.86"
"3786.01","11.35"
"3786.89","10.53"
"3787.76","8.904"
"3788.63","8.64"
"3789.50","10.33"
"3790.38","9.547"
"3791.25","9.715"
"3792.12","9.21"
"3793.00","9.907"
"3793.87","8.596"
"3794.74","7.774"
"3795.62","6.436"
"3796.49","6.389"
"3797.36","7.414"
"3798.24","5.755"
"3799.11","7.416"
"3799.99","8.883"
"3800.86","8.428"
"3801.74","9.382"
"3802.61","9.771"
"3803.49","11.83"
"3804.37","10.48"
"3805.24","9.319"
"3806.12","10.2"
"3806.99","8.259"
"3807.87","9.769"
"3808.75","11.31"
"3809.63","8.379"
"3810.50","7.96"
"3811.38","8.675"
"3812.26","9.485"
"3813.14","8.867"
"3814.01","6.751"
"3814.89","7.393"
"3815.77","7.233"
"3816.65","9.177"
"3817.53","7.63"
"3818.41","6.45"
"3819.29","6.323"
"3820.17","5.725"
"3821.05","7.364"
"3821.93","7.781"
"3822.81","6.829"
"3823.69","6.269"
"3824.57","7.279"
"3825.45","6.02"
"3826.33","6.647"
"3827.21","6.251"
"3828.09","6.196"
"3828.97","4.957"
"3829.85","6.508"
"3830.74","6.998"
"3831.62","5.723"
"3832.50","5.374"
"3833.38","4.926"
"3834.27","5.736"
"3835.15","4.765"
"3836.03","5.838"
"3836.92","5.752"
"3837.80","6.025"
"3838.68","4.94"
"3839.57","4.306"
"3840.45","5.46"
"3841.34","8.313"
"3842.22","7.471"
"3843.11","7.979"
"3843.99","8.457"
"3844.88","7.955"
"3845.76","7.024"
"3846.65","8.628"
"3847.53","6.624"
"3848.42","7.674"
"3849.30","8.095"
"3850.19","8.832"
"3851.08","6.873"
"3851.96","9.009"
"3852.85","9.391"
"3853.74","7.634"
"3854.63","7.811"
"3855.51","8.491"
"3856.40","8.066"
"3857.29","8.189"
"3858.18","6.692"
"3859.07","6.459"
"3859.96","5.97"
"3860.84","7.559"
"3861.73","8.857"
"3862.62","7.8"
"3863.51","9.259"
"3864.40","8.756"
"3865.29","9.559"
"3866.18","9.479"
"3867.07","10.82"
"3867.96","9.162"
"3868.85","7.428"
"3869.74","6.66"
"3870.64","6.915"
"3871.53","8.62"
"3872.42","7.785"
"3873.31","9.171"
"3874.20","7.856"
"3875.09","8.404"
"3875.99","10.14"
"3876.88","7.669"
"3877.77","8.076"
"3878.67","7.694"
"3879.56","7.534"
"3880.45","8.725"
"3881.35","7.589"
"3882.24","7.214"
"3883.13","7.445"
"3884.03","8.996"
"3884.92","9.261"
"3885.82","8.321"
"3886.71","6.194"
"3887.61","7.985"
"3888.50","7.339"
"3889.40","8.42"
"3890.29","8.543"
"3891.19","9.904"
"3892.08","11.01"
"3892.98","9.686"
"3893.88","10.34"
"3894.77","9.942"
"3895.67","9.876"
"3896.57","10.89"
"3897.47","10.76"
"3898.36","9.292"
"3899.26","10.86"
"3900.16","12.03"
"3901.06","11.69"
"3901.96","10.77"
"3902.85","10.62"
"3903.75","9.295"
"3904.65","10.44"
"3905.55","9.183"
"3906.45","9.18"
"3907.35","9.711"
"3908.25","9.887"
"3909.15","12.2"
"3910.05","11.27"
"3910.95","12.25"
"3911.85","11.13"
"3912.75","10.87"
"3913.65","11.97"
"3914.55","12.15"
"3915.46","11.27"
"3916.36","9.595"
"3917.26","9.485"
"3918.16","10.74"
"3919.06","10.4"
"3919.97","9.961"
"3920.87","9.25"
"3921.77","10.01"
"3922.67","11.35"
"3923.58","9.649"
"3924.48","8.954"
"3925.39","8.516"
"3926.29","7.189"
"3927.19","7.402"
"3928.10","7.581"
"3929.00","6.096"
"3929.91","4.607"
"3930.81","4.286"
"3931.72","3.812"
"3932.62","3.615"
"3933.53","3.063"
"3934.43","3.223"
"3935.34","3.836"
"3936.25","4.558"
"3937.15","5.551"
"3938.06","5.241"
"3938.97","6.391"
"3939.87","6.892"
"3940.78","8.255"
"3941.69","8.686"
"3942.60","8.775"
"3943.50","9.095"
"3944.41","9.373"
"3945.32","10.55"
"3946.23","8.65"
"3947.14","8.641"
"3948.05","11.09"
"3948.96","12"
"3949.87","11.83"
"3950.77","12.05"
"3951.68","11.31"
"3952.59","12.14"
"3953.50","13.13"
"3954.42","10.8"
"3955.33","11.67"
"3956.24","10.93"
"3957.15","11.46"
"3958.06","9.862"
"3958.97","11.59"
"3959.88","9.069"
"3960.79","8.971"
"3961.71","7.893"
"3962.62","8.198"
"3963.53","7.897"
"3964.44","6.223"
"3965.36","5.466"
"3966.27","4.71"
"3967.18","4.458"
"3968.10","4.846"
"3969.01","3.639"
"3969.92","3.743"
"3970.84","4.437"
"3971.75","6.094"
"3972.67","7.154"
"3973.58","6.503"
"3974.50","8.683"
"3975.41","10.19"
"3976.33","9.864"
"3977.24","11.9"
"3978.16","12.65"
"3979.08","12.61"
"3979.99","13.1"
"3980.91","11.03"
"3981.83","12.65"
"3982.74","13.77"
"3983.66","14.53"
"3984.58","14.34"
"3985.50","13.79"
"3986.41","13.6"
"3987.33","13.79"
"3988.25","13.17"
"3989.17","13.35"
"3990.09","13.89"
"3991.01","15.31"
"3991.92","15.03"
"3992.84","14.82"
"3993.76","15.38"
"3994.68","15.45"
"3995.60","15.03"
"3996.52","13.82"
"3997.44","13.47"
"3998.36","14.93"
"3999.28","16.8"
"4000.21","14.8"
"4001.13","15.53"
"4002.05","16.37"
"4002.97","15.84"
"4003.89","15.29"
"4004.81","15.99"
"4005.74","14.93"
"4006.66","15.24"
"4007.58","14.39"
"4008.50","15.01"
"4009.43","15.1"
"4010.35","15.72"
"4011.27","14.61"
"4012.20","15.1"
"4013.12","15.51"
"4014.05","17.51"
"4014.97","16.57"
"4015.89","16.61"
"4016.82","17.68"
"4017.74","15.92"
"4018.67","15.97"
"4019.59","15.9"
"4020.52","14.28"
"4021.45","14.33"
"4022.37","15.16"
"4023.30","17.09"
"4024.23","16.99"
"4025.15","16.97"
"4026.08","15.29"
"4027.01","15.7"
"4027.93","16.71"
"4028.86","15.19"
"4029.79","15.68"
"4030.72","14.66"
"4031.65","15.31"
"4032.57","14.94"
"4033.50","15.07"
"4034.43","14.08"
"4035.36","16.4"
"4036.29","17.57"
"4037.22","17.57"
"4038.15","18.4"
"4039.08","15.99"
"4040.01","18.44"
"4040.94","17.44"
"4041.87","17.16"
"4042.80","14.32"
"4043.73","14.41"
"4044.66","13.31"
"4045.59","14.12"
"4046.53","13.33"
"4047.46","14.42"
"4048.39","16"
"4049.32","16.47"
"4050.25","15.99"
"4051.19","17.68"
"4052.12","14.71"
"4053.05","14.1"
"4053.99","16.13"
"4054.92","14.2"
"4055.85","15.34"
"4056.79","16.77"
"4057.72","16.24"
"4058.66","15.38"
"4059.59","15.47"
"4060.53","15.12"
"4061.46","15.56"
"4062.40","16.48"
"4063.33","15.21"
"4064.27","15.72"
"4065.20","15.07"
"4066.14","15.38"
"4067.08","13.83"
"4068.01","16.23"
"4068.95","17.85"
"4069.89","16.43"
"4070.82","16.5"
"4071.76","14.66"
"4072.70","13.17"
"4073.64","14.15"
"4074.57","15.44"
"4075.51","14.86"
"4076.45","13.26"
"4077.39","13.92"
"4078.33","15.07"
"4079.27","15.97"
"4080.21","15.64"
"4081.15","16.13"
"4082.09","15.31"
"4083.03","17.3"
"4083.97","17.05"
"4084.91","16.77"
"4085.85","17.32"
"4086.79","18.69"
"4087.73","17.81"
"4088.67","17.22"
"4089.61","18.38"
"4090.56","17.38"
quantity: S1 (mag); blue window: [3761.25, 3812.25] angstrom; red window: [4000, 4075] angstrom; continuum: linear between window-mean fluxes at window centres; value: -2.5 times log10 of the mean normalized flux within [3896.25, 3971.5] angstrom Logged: 0.43 mag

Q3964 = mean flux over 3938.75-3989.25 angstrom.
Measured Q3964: 9.77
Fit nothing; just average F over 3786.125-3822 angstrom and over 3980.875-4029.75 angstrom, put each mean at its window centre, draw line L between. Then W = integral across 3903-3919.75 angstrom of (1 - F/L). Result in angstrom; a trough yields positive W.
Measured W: 2.04 angstrom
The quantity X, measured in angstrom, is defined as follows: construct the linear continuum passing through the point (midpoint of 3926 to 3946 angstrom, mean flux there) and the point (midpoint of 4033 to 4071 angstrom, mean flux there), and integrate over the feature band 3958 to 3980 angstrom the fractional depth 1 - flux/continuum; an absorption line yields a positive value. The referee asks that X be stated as 2.8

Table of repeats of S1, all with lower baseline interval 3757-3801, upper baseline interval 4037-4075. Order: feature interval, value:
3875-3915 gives 0.24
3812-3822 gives 0.34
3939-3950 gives 0.37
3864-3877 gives 0.31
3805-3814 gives 0.10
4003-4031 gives -0.07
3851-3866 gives 0.35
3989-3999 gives -0.04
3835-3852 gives 0.47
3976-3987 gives 0.09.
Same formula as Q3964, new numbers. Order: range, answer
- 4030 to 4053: 15.7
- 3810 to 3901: 7.84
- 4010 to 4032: 15.9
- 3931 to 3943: 5.49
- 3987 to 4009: 14.9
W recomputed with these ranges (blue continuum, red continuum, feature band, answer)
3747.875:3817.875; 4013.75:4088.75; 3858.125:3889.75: 9.1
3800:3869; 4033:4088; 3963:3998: 5.8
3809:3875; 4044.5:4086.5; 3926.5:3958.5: 8.5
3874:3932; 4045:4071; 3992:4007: -2.3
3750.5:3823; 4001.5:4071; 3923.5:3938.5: 8.5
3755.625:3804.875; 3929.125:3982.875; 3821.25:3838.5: 5.7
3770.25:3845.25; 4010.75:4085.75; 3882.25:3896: 2.5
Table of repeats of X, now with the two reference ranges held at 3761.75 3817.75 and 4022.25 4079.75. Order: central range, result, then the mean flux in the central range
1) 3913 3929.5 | 3.86 angstrom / 9.53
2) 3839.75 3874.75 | 9.42 angstrom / 8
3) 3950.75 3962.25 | 2.19 angstrom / 10.8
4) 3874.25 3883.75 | 2.81 angstrom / 8.05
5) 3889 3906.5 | 2.56 angstrom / 10.2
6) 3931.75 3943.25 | 6.45 angstrom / 5.67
